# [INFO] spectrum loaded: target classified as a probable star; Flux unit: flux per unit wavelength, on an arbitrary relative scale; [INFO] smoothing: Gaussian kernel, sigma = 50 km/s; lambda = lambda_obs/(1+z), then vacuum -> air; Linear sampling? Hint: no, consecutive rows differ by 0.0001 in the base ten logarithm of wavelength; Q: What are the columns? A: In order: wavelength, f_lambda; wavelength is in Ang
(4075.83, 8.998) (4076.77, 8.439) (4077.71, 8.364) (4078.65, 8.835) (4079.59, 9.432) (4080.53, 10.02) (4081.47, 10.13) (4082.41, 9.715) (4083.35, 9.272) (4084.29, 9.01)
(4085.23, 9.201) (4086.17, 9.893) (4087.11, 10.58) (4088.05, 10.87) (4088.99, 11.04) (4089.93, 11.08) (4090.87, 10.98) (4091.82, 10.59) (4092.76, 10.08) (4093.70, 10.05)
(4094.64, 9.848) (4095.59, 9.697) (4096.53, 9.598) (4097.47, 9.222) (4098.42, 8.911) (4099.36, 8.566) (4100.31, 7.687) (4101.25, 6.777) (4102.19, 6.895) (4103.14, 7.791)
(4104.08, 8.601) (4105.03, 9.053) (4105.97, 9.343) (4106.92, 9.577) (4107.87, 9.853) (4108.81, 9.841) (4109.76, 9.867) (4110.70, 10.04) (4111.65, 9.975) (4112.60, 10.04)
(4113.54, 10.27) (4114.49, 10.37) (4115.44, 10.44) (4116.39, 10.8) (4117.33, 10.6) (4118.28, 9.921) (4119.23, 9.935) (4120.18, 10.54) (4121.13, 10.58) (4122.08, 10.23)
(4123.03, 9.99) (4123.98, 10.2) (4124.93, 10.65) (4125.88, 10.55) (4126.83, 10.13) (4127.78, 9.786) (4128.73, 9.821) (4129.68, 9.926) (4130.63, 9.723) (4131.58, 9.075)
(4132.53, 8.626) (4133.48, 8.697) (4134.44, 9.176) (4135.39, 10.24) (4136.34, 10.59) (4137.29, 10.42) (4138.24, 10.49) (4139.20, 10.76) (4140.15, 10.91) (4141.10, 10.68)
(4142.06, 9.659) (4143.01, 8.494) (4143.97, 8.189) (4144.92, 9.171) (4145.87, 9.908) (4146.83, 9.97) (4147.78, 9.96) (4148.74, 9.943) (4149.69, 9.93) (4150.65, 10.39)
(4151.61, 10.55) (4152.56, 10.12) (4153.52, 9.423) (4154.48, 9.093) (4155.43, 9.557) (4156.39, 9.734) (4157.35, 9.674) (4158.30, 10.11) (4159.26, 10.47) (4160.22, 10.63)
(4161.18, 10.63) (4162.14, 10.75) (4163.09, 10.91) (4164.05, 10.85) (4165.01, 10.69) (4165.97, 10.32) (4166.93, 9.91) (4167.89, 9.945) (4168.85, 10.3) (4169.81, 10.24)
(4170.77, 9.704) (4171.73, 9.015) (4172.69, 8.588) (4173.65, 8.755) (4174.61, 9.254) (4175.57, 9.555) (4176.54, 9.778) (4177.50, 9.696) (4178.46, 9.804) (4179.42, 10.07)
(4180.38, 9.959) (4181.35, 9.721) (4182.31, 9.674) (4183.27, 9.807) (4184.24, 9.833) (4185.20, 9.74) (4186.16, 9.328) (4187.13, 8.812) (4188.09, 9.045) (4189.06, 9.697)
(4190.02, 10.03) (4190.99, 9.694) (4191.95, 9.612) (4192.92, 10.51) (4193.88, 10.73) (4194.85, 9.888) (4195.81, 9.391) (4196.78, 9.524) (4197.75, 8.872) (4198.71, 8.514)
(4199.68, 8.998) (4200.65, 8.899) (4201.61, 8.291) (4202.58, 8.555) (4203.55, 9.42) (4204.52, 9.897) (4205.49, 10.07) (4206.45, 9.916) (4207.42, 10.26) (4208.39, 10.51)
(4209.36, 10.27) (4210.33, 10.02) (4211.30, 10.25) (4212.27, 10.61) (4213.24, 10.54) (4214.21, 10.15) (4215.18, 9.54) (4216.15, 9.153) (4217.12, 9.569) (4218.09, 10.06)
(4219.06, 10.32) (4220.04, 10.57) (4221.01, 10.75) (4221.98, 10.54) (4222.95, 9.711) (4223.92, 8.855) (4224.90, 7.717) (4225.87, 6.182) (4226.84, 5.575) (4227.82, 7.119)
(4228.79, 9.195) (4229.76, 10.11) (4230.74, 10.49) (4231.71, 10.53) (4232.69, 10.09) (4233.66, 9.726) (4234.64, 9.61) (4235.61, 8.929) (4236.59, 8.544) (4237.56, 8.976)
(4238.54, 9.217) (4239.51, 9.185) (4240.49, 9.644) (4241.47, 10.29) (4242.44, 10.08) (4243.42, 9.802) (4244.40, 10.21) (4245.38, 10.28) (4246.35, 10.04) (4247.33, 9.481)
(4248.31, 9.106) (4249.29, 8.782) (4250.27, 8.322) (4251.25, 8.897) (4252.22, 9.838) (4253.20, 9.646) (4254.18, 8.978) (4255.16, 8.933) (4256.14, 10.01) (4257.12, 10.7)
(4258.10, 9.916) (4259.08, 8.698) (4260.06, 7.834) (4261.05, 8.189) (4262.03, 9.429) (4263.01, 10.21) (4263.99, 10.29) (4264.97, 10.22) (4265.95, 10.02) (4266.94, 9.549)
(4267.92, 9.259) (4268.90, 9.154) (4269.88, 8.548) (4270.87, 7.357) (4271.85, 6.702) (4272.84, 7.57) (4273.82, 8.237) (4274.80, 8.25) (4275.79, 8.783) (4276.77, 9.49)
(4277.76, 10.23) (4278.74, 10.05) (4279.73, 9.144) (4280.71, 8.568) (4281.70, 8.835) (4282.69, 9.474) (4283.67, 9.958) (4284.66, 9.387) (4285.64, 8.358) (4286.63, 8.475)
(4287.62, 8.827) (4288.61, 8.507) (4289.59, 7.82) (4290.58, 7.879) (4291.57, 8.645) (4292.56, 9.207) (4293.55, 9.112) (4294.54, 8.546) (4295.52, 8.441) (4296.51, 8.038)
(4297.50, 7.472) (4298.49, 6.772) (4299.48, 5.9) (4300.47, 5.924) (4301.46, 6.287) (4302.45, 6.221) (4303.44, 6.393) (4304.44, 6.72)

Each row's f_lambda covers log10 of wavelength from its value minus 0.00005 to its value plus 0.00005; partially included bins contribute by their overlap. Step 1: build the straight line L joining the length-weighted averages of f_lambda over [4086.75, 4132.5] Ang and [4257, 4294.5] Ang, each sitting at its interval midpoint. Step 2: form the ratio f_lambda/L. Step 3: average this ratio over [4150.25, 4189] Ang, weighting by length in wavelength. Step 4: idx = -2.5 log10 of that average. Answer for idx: -0.042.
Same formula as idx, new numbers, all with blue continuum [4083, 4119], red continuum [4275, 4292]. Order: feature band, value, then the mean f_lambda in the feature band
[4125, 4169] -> -0.06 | 9.98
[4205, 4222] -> -0.11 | 10.2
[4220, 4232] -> 0.03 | 8.95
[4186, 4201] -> -0.02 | 9.48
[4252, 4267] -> -0.06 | 9.52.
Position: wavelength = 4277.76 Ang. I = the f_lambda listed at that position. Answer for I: 10.23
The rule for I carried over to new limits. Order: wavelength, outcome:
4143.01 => 8.494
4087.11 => 10.58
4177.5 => 9.696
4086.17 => 9.893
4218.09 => 10.06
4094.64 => 9.848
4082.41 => 9.715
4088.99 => 11.04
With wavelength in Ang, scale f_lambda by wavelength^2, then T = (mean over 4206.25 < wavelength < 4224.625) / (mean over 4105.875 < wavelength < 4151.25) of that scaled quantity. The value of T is 1.05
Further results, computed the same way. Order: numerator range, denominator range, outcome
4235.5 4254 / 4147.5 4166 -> 0.97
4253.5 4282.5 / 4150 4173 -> 0.95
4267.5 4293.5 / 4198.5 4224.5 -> 0.92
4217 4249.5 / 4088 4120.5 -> 1.03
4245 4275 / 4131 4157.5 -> 0.99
